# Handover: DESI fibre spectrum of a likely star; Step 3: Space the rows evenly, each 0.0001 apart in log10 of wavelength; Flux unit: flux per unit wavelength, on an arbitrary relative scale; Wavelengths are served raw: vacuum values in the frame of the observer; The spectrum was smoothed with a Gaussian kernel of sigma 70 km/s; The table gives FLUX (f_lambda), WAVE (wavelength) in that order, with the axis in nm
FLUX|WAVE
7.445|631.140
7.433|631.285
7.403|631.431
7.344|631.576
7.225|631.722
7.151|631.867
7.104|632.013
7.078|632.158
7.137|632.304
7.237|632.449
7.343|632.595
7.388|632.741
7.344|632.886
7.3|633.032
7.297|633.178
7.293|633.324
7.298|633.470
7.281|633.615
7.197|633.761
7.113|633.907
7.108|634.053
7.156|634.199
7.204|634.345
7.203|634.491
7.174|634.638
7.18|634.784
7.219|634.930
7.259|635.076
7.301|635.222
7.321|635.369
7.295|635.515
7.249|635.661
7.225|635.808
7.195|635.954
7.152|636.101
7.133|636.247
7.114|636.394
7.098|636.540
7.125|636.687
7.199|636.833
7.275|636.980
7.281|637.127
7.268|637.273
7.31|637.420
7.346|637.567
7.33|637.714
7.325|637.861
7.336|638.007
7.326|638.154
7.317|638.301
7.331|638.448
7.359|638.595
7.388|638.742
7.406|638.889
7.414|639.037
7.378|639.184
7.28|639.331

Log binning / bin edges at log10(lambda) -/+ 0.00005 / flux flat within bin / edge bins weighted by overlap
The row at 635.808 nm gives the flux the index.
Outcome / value 7.225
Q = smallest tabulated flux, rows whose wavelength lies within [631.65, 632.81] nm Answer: 7.078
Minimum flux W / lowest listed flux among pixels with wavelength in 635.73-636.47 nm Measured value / 7.114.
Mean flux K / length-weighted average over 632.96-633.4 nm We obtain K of 7.29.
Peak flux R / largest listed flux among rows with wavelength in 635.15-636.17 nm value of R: 7.321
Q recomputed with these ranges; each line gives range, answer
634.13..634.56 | 7.156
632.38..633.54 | 7.237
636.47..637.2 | 7.098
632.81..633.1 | 7.3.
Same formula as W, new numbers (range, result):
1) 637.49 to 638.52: 7.317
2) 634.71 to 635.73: 7.18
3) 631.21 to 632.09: 7.104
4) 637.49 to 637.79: 7.33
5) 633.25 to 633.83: 7.197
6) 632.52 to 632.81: 7.343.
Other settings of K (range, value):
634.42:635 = 7.19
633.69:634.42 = 7.16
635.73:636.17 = 7.18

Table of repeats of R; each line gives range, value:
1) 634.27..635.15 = 7.259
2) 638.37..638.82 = 7.388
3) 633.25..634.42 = 7.298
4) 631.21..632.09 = 7.433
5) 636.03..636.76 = 7.152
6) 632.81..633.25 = 7.344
